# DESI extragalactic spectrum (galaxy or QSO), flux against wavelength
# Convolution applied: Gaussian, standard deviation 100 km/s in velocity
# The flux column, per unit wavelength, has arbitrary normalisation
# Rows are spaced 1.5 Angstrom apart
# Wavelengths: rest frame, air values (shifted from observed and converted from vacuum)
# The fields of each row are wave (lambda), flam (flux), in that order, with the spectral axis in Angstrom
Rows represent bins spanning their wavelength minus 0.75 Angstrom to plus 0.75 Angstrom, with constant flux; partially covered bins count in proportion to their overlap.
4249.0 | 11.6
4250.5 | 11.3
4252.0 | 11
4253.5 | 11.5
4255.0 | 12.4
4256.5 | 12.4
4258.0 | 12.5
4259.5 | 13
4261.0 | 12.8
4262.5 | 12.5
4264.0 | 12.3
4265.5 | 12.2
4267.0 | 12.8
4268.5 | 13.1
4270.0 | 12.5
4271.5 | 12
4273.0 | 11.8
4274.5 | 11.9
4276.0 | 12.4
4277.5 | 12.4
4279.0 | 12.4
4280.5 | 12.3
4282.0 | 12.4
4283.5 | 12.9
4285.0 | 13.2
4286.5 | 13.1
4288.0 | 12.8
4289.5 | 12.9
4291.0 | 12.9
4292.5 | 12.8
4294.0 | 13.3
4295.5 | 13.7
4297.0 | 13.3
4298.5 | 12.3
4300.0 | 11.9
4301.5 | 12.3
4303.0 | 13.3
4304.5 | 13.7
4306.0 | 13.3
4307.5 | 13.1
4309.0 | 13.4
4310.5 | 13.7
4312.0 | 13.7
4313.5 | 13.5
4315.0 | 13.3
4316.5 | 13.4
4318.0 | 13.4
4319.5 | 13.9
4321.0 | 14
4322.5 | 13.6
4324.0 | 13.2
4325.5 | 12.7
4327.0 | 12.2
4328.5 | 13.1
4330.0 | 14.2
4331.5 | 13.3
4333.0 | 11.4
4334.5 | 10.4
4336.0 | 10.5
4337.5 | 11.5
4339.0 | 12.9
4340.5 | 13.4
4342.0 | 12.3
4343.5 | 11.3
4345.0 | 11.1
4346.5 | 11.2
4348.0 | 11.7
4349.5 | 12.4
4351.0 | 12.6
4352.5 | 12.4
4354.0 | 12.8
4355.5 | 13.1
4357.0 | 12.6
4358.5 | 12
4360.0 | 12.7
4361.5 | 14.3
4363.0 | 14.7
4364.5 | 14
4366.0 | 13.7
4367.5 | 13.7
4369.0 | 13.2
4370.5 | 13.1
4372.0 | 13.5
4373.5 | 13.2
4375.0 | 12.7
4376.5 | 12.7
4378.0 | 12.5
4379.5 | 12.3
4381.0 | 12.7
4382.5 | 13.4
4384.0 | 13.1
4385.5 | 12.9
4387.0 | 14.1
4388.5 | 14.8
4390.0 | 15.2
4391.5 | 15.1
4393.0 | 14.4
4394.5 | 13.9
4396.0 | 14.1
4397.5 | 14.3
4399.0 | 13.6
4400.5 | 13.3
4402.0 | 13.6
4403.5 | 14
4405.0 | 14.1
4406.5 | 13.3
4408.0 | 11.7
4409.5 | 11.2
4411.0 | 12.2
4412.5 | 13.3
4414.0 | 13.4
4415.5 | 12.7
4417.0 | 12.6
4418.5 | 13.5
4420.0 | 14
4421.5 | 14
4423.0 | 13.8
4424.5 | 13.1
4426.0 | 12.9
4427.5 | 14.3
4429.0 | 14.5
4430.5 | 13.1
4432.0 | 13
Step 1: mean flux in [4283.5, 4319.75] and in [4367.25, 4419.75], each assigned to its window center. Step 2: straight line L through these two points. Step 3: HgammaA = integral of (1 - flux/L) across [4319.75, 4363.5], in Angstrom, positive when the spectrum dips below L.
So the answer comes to 2.3 Angstrom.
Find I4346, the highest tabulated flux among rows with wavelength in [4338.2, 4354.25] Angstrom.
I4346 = 13.4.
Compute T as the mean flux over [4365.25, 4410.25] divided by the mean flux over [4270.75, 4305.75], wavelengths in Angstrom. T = 1.1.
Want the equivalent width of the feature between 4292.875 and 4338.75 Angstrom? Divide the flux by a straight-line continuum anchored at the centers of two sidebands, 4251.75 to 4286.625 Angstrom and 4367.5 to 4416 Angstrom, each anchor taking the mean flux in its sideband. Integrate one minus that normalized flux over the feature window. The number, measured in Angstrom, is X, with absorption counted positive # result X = -0.6 Angstrom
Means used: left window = 12.4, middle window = 13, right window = 13.4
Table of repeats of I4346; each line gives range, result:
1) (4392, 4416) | 14.4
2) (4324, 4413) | 15.2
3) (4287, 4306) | 13.7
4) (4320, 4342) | 14.2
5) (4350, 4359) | 13.1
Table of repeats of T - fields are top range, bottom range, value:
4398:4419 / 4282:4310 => 1.00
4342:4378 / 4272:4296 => 1.01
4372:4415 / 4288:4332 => 1.01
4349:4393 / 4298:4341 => 1.03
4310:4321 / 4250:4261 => 1.12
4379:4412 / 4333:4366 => 1.09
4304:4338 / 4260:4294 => 1.03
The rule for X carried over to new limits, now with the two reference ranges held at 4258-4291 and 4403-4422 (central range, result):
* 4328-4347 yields 1.10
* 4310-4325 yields -0.99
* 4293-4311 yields -0.62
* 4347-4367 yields -0.20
